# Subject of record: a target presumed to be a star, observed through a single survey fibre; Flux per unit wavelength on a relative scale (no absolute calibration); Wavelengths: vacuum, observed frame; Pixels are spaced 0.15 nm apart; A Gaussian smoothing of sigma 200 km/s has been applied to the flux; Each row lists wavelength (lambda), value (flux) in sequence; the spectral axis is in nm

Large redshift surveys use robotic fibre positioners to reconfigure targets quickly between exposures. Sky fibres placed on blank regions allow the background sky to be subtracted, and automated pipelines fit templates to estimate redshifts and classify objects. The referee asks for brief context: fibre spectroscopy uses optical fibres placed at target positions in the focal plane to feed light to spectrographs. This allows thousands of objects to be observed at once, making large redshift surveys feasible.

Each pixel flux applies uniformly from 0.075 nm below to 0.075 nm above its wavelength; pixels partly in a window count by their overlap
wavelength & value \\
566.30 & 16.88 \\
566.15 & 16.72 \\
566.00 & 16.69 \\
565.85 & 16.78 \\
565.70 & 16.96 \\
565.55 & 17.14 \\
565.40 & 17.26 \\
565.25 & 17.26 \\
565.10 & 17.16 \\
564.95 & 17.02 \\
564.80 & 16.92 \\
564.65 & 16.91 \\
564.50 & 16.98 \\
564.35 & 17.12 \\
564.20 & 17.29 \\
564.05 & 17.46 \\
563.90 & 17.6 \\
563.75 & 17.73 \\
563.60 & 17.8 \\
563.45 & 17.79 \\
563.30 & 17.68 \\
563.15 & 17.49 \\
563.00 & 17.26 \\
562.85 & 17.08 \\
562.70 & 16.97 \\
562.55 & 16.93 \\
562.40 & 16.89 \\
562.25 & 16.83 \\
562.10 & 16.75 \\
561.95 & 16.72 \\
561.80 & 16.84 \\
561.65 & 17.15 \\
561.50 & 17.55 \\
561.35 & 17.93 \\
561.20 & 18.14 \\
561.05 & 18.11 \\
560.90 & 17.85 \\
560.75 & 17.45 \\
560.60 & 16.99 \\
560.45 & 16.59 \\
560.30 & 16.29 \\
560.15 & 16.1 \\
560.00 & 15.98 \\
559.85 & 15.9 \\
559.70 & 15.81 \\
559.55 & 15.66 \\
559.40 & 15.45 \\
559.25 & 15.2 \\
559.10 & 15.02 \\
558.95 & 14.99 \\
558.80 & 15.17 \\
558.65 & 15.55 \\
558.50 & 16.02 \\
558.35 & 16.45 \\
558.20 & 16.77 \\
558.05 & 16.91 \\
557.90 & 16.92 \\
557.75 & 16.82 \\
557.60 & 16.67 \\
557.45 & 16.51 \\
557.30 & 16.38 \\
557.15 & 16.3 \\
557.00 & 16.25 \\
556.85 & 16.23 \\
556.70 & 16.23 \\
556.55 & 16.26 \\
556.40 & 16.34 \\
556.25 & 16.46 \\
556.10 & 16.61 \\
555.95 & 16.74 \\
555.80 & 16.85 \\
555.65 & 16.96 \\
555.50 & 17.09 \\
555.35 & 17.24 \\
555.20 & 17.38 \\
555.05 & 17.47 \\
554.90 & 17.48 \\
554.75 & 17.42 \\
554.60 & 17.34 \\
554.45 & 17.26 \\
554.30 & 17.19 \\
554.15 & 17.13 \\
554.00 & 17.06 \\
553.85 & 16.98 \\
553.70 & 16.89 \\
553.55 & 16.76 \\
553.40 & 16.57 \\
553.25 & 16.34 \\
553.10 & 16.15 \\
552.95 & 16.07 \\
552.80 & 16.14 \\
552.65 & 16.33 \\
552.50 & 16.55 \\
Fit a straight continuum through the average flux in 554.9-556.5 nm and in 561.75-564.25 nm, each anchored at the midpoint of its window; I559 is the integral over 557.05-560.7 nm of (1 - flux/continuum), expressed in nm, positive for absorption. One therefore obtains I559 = 0.204 nm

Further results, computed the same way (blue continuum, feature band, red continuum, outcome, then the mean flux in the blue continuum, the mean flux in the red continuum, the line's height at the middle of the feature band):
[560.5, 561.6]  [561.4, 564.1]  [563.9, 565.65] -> 0.03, 17.7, 17.2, 17.4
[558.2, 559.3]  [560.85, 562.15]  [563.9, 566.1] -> -0.10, 15.6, 17.1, 16.2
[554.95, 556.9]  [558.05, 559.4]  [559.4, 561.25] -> 0.08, 16.8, 16.7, 16.7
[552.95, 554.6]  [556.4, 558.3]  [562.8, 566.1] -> 0.05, 16.8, 17.2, 17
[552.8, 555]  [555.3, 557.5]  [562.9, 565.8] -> 0.06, 16.9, 17.3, 17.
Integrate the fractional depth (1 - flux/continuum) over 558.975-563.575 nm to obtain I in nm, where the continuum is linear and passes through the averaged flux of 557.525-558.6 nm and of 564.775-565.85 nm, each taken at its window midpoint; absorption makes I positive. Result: 0.01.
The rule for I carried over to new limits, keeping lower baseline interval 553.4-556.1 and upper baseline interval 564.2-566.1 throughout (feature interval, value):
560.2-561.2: -0.01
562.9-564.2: -0.04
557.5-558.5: 0.02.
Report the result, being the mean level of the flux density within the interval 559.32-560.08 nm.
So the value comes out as 15.8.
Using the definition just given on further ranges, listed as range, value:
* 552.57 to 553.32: 16.2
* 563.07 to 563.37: 17.6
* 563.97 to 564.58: 17.2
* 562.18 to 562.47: 16.9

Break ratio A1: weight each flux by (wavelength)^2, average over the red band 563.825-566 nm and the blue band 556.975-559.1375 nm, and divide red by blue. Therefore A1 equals 1.08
